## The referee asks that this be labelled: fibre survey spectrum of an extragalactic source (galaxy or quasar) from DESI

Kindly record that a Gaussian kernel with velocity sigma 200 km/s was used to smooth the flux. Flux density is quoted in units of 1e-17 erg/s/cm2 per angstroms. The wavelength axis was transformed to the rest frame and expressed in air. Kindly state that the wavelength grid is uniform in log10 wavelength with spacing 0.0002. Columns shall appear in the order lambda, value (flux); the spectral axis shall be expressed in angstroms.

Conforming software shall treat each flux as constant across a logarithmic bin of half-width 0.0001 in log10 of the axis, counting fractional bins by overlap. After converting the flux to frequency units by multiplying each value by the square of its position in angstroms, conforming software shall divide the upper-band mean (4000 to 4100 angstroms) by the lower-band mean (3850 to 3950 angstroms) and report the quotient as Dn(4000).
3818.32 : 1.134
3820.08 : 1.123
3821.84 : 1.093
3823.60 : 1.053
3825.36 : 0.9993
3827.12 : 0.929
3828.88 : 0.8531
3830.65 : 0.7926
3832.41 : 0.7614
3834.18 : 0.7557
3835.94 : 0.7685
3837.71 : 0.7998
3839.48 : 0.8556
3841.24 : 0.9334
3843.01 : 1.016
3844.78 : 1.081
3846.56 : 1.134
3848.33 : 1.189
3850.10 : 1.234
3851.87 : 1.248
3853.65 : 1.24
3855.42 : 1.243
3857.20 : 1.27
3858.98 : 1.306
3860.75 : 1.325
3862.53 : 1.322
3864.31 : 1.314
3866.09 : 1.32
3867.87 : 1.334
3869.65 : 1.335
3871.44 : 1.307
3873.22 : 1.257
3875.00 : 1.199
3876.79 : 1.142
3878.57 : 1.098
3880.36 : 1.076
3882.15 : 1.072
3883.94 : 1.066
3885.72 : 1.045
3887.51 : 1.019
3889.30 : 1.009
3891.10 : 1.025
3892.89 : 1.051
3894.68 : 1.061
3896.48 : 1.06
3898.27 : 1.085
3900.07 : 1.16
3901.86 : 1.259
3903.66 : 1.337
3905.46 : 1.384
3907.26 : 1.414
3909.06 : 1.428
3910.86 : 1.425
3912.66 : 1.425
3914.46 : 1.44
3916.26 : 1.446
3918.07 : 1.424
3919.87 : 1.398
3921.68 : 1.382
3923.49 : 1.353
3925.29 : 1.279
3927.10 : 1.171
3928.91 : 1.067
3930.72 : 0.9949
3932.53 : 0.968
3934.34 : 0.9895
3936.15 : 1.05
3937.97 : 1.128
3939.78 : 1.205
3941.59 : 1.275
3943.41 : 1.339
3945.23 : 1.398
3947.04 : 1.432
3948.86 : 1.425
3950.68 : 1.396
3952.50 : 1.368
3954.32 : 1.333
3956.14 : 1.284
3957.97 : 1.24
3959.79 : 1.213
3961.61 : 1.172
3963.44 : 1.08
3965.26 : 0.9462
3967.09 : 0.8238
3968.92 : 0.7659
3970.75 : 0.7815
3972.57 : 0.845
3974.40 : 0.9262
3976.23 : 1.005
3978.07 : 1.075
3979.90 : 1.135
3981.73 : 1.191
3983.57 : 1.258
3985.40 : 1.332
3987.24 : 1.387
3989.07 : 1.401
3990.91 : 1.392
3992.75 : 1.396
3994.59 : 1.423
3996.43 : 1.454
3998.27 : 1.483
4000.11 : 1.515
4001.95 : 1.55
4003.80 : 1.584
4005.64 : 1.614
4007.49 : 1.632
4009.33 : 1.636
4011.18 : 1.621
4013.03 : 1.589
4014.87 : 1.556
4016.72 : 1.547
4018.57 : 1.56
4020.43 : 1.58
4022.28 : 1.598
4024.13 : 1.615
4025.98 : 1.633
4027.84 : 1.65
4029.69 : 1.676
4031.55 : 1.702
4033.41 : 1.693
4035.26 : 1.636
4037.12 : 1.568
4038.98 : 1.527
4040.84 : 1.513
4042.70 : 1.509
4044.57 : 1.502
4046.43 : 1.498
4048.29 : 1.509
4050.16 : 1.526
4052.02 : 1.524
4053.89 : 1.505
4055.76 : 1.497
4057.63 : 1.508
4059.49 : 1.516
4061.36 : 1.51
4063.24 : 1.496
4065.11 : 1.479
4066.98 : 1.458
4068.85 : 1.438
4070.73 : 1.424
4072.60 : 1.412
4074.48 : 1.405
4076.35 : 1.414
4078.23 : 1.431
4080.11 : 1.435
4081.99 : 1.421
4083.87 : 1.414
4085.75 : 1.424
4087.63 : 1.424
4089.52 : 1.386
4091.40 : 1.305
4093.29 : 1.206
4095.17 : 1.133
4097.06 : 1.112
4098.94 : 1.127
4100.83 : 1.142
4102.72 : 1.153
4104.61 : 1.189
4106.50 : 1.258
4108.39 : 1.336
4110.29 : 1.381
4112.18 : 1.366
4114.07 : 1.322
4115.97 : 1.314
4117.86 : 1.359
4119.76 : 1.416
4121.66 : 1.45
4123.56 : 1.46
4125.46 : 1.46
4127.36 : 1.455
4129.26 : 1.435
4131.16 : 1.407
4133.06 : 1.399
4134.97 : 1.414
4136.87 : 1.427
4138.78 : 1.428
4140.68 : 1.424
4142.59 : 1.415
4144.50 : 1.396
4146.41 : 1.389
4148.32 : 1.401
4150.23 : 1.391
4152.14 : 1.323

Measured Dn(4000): 1.3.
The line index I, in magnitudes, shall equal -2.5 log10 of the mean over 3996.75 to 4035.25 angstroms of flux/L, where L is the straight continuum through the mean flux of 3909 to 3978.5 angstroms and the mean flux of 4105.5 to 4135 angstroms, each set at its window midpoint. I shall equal -0.248 mag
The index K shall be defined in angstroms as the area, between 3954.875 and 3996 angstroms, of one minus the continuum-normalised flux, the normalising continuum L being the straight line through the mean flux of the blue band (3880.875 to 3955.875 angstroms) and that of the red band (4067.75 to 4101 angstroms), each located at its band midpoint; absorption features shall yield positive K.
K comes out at 4.1 angstroms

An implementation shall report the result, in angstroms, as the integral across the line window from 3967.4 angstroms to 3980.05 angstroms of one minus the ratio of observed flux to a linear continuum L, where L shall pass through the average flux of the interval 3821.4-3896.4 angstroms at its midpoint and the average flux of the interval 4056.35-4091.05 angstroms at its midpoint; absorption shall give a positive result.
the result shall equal 3.6 angstroms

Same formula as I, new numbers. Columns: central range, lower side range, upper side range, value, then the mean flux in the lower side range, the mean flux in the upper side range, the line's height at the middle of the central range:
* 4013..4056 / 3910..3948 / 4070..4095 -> -0.17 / 1.27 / 1.38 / 1.35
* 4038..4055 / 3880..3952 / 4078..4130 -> -0.17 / 1.23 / 1.33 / 1.3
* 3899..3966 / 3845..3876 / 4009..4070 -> 0.09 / 1.26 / 1.56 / 1.38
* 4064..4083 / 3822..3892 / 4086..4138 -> -0.11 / 1.1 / 1.33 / 1.29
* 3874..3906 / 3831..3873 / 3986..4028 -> 0.11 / 1.13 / 1.54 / 1.23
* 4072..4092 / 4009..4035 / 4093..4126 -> -0.01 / 1.62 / 1.29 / 1.39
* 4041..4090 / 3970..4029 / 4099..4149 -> -0.06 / 1.41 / 1.36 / 1.39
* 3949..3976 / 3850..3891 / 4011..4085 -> 0.25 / 1.2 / 1.53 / 1.37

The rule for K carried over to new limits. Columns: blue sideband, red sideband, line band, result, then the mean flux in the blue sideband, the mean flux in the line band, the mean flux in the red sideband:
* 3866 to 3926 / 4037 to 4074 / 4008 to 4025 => -1.9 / 1.24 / 1.59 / 1.49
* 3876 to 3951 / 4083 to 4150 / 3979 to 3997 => -1.0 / 1.22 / 1.33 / 1.35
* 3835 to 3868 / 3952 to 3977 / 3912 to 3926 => -3.9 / 1.15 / 1.39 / 1.05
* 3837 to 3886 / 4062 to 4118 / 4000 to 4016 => -3.9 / 1.17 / 1.59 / 1.34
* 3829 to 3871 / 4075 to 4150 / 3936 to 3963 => -1.9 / 1.11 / 1.29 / 1.36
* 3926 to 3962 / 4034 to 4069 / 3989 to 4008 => -1.7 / 1.22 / 1.5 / 1.52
